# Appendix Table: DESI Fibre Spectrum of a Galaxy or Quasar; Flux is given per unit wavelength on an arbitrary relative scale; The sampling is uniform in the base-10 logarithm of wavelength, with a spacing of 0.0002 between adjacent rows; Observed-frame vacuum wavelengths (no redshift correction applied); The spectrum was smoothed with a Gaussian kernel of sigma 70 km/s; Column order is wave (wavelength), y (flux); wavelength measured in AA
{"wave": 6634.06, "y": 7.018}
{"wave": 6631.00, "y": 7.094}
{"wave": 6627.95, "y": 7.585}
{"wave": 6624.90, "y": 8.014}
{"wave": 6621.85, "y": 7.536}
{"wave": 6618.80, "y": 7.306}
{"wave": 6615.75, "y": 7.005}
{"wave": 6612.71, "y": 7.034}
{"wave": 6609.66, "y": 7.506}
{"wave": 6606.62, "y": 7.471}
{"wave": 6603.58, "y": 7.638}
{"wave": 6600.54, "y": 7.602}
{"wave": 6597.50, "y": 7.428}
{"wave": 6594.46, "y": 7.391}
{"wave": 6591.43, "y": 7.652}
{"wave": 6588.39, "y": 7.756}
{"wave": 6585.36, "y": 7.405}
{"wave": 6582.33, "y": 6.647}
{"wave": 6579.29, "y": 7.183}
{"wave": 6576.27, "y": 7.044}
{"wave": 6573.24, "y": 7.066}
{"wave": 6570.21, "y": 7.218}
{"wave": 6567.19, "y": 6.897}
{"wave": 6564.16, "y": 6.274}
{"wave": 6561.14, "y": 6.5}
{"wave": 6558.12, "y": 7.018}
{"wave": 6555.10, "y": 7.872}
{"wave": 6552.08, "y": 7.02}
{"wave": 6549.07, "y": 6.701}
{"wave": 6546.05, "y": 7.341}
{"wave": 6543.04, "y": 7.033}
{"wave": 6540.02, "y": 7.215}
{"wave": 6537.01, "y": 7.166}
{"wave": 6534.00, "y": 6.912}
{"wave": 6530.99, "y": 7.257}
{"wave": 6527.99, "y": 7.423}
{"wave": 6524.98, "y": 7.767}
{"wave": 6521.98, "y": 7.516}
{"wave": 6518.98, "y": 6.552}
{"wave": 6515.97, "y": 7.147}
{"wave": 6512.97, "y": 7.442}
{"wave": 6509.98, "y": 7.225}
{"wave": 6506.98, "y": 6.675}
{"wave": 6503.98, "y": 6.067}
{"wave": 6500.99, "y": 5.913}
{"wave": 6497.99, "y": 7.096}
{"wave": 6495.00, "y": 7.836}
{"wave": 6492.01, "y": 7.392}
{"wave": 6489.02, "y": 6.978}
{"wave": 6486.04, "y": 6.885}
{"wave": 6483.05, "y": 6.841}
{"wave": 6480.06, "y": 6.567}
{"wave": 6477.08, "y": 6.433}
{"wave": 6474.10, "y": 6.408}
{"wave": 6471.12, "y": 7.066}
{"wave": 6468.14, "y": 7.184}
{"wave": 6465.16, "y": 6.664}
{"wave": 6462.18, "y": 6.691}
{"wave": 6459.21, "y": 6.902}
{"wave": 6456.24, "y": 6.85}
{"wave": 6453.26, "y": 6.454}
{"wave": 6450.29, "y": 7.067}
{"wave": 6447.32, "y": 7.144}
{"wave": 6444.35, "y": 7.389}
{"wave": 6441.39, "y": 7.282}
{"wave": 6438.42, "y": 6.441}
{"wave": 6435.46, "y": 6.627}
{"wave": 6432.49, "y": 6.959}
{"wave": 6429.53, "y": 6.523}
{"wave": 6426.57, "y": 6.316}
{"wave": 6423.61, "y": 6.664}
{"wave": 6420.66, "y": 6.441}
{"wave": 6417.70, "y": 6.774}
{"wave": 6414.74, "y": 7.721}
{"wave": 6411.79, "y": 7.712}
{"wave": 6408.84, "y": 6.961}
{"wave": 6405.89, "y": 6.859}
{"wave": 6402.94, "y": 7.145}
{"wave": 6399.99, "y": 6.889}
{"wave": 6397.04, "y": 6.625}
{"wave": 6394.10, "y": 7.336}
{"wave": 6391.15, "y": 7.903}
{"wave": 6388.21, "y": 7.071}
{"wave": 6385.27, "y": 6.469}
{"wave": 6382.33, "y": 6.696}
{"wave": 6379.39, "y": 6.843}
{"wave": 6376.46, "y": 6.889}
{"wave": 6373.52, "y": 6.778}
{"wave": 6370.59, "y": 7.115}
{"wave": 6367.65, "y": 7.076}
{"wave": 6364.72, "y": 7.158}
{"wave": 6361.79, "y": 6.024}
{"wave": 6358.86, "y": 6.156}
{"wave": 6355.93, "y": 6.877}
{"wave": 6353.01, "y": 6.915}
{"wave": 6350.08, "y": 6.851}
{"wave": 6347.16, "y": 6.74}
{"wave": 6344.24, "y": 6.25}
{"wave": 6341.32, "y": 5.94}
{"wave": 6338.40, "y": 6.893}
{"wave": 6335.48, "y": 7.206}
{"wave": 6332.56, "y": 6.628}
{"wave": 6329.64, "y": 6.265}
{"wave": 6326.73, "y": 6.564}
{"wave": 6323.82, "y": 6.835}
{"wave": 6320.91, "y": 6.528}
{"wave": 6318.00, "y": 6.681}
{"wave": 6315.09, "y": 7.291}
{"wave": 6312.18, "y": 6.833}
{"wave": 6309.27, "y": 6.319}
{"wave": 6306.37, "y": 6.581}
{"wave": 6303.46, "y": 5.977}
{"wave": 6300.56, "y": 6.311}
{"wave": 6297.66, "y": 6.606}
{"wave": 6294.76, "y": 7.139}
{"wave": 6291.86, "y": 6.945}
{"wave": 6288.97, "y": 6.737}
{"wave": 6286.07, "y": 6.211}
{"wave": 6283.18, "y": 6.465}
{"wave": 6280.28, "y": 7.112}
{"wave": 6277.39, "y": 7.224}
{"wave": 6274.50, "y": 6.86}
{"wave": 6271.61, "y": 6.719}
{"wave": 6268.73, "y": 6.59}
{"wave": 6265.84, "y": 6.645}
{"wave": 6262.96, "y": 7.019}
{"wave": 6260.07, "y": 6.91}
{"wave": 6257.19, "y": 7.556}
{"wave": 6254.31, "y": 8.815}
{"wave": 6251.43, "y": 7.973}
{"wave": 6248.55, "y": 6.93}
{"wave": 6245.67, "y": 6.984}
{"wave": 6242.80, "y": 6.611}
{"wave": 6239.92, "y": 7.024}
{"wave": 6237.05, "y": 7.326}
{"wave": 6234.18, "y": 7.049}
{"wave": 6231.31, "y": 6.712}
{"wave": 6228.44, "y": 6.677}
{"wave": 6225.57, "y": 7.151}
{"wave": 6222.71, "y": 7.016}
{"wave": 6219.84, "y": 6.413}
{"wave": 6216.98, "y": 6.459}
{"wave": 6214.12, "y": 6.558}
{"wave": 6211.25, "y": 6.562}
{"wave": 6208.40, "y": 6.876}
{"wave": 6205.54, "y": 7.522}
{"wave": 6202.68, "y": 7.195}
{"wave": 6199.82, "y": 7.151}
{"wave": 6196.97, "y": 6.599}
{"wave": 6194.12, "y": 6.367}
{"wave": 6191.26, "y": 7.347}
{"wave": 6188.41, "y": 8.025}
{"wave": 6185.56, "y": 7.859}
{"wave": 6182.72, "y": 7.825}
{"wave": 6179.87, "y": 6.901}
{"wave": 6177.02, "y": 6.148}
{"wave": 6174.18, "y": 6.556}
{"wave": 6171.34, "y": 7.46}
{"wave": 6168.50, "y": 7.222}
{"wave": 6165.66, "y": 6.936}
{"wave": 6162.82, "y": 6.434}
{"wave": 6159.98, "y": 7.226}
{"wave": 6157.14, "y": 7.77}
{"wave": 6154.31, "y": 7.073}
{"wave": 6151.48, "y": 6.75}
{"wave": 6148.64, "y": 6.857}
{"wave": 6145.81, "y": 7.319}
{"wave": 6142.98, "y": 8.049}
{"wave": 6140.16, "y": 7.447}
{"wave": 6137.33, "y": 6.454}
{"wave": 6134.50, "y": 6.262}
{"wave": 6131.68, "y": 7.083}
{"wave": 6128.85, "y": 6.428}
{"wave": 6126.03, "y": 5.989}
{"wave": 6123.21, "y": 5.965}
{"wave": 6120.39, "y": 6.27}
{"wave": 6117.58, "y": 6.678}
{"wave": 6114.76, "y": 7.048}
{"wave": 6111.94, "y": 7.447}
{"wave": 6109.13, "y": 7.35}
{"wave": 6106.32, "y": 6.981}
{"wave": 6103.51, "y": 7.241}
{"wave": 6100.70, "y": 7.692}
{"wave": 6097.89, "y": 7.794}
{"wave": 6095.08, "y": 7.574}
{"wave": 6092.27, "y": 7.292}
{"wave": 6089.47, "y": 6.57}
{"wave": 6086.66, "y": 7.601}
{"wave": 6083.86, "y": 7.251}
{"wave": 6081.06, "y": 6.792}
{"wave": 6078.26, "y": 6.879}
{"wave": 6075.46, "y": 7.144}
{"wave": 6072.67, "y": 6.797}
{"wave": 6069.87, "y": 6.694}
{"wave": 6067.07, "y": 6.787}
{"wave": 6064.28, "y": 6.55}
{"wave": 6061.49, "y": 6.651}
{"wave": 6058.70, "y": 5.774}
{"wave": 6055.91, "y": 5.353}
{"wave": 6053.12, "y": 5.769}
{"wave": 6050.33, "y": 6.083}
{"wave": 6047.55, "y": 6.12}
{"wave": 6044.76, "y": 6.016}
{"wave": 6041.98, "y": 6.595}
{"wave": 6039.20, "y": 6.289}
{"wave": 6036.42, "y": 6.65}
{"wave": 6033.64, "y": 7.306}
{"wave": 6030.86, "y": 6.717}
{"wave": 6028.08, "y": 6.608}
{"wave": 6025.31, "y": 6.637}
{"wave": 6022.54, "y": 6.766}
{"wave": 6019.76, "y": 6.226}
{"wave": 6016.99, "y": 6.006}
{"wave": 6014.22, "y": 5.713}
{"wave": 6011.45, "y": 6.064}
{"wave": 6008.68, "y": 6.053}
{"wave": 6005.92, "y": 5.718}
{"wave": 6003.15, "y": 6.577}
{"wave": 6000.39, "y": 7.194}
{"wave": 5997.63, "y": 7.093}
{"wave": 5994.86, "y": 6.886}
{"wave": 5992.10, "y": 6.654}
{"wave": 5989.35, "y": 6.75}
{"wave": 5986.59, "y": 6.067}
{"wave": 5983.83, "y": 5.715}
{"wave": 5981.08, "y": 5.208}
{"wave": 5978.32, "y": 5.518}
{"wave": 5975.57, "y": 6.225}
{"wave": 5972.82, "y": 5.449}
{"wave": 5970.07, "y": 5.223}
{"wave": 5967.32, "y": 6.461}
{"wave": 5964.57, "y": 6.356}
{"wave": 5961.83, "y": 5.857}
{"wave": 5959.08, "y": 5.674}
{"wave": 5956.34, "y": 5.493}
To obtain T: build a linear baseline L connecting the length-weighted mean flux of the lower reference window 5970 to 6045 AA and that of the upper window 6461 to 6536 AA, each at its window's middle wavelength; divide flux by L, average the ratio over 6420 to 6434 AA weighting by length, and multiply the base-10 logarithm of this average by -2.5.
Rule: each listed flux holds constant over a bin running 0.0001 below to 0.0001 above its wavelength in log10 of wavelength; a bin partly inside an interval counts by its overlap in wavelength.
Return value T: 0.045 mag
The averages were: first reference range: 6.31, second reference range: 6.96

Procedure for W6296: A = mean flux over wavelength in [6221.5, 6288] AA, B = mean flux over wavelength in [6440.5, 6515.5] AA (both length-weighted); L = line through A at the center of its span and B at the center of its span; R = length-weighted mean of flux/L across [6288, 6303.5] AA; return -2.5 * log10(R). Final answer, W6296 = 0.051 mag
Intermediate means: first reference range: 7.02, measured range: 6.68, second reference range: 6.9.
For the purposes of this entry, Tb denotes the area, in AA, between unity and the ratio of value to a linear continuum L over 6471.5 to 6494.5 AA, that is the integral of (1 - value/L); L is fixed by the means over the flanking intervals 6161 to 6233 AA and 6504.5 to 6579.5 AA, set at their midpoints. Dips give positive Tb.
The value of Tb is 0.71 AA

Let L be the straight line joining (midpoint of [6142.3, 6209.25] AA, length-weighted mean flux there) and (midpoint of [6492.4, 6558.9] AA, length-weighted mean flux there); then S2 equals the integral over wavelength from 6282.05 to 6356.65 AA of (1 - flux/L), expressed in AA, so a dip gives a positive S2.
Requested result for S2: 5.1 AA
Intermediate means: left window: 7.14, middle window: 6.64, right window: 7.11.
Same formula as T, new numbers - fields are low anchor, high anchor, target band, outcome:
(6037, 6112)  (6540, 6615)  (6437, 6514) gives 0.036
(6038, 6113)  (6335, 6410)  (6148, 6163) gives -0.044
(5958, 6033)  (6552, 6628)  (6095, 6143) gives -0.082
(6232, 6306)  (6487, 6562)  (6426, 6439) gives 0.069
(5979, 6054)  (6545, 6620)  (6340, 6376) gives 0.031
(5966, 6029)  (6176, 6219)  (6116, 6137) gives 0.057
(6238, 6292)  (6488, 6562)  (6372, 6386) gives 0.047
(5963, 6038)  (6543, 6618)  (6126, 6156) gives -0.068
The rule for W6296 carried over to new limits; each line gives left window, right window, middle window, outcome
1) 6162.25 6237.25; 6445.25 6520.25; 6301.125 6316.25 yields 0.06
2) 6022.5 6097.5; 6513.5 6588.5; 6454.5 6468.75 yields 0.03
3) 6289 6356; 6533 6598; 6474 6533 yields 0.00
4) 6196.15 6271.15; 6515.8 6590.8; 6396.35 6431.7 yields 0.03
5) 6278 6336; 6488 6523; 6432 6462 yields 0.00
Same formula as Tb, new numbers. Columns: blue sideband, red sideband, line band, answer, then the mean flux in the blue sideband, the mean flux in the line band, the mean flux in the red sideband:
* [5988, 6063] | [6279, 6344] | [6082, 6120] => -4.7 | 6.38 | 7.24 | 6.63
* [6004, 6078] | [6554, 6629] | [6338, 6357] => 0.7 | 6.36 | 6.62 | 7.28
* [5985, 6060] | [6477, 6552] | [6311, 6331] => 0.1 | 6.36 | 6.72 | 7.03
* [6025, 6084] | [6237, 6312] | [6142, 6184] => -2.5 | 6.5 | 7.09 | 6.9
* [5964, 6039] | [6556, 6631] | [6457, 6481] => 1.1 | 6.29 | 6.75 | 7.26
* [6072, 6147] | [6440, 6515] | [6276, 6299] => 0.5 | 7.02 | 6.8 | 6.9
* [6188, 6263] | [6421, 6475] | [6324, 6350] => 1.3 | 7.06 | 6.59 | 6.81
